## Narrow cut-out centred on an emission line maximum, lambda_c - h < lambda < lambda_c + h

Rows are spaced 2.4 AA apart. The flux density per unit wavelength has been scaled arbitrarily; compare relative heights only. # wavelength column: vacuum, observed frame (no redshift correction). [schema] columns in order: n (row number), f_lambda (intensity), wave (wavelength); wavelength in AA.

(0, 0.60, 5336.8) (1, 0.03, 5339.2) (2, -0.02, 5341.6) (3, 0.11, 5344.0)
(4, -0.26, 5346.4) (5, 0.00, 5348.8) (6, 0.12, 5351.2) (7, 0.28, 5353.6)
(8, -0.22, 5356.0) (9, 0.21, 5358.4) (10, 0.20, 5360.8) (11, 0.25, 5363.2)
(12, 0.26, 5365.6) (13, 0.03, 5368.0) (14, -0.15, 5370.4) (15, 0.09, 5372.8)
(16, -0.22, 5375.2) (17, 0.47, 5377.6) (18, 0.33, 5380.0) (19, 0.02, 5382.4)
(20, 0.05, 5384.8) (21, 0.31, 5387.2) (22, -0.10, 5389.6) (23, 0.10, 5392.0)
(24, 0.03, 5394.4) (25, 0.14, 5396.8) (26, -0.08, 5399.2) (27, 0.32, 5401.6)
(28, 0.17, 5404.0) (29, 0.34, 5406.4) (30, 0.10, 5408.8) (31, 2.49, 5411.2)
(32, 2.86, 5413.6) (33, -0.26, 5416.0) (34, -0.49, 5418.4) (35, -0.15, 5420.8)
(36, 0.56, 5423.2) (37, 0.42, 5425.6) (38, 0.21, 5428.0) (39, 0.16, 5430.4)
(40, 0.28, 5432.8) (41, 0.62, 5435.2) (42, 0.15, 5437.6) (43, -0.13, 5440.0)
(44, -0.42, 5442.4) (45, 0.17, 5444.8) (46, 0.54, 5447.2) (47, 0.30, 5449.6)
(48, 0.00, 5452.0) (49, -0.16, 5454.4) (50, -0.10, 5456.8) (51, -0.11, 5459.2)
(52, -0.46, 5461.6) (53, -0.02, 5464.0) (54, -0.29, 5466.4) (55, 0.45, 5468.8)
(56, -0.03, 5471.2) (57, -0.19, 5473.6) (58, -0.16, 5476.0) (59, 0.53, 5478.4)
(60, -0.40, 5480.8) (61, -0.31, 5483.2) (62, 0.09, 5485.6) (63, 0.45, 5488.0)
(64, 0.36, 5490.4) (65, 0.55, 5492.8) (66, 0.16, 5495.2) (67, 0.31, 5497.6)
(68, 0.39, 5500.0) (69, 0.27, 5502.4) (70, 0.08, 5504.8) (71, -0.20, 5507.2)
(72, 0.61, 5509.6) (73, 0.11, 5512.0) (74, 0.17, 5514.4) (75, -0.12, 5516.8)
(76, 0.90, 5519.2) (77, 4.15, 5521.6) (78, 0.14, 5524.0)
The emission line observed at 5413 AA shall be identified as H-beta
